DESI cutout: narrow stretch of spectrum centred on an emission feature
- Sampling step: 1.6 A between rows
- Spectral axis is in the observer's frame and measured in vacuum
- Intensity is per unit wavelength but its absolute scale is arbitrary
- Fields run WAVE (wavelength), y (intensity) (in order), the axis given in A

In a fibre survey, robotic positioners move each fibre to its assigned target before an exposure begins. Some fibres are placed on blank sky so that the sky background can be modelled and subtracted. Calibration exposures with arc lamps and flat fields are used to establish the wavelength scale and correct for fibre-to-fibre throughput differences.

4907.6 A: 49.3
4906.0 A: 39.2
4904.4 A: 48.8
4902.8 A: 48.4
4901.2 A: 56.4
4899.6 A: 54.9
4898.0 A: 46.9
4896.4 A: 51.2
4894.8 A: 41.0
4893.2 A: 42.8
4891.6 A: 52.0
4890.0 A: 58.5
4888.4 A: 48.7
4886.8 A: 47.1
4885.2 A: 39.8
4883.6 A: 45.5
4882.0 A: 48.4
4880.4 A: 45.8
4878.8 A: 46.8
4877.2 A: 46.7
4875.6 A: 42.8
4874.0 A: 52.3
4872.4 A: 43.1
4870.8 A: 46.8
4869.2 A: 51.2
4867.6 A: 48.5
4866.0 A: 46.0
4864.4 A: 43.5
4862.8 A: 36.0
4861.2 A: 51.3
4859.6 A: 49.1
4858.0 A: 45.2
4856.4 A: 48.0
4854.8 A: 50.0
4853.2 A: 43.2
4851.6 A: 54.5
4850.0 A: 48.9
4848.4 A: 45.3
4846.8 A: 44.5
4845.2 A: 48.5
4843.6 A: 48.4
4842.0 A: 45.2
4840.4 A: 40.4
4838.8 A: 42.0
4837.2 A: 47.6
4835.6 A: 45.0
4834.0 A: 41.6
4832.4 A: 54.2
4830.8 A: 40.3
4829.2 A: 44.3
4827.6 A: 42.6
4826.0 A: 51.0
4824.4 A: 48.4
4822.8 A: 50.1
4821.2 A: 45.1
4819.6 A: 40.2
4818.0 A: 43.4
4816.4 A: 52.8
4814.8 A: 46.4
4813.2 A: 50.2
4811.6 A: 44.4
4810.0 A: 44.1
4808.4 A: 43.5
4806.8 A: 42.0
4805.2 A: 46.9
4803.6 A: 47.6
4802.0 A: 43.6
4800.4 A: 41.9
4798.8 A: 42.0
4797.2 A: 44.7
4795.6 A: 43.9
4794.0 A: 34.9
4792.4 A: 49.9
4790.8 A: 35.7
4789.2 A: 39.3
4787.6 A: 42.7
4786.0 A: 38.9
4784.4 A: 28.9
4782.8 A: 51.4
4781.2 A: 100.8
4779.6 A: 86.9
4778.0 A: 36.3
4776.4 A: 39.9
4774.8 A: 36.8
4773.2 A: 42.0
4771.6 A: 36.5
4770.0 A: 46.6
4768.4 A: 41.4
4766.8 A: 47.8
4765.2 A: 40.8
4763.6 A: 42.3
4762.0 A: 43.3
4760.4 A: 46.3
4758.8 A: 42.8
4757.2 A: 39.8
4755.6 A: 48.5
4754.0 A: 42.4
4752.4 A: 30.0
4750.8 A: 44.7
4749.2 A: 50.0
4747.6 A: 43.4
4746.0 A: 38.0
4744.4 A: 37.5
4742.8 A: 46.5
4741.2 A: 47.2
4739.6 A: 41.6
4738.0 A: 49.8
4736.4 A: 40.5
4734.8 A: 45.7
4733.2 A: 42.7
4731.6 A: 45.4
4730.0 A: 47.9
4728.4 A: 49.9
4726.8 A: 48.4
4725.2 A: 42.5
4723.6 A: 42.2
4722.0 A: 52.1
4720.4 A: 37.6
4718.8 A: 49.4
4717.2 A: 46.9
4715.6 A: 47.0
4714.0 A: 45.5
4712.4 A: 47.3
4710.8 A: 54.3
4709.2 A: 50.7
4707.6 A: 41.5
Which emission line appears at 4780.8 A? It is Hgamma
